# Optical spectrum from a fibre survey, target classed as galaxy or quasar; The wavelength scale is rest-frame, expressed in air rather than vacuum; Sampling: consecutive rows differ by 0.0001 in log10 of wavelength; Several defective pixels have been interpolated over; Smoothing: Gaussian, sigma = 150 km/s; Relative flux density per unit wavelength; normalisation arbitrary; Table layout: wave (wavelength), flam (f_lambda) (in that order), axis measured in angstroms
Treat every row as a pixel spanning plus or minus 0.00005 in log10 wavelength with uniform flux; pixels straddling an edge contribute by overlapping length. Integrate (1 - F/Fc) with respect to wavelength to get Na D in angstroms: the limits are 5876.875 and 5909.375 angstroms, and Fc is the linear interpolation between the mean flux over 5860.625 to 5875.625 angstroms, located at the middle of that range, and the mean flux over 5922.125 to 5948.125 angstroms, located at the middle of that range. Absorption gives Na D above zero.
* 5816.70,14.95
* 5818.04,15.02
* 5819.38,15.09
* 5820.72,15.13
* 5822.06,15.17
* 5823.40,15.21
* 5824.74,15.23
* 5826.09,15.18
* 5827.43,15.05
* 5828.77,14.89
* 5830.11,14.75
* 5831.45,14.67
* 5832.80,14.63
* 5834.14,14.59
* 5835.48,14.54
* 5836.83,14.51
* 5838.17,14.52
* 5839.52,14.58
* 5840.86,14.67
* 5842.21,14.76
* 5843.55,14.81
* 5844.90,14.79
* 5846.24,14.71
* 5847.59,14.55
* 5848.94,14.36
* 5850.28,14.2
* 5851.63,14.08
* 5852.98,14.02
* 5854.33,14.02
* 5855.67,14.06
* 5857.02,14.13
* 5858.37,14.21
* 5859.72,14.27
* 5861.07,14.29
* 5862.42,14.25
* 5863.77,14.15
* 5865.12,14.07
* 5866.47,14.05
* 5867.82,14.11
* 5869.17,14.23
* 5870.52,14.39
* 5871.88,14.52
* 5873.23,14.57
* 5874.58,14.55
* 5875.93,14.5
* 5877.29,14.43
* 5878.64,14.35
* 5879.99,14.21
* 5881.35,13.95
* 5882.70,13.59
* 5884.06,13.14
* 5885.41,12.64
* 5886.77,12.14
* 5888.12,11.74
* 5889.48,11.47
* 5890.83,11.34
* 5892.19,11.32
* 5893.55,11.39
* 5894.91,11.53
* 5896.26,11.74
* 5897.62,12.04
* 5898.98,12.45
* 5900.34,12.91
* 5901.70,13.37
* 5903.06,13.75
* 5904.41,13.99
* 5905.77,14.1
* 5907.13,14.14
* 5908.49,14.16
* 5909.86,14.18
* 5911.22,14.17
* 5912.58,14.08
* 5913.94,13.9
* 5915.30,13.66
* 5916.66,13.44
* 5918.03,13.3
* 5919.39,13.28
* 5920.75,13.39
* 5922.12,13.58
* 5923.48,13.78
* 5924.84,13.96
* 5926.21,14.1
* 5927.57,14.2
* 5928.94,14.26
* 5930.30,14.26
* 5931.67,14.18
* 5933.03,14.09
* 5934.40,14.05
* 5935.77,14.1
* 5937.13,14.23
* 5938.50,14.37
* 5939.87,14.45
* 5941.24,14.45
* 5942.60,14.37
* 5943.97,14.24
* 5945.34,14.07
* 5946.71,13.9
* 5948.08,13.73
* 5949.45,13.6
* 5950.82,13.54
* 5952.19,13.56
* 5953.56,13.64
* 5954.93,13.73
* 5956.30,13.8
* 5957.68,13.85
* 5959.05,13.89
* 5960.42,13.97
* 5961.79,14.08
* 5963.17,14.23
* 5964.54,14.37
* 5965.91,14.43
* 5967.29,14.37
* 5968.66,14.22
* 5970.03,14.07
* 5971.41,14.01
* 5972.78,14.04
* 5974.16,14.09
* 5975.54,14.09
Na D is 3.0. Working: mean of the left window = 14.3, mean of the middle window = 12.9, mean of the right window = 14.1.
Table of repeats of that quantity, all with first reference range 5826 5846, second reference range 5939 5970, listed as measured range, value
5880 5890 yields 1.14 angstroms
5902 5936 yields 0.76 angstroms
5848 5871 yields 0.65 angstroms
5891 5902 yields 1.80 angstroms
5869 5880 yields 0.04 angstroms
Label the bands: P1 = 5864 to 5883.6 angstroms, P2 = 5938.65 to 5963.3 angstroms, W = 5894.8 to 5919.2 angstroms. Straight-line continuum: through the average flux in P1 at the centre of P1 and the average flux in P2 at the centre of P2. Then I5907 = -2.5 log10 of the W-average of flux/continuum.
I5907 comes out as 0.05 mag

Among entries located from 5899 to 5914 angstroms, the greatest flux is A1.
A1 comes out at 14.18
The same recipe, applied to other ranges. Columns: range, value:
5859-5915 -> 14.57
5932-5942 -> 14.45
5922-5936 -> 14.26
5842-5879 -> 14.81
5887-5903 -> 13.37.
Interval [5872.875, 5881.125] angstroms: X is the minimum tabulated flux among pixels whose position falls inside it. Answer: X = 14.21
